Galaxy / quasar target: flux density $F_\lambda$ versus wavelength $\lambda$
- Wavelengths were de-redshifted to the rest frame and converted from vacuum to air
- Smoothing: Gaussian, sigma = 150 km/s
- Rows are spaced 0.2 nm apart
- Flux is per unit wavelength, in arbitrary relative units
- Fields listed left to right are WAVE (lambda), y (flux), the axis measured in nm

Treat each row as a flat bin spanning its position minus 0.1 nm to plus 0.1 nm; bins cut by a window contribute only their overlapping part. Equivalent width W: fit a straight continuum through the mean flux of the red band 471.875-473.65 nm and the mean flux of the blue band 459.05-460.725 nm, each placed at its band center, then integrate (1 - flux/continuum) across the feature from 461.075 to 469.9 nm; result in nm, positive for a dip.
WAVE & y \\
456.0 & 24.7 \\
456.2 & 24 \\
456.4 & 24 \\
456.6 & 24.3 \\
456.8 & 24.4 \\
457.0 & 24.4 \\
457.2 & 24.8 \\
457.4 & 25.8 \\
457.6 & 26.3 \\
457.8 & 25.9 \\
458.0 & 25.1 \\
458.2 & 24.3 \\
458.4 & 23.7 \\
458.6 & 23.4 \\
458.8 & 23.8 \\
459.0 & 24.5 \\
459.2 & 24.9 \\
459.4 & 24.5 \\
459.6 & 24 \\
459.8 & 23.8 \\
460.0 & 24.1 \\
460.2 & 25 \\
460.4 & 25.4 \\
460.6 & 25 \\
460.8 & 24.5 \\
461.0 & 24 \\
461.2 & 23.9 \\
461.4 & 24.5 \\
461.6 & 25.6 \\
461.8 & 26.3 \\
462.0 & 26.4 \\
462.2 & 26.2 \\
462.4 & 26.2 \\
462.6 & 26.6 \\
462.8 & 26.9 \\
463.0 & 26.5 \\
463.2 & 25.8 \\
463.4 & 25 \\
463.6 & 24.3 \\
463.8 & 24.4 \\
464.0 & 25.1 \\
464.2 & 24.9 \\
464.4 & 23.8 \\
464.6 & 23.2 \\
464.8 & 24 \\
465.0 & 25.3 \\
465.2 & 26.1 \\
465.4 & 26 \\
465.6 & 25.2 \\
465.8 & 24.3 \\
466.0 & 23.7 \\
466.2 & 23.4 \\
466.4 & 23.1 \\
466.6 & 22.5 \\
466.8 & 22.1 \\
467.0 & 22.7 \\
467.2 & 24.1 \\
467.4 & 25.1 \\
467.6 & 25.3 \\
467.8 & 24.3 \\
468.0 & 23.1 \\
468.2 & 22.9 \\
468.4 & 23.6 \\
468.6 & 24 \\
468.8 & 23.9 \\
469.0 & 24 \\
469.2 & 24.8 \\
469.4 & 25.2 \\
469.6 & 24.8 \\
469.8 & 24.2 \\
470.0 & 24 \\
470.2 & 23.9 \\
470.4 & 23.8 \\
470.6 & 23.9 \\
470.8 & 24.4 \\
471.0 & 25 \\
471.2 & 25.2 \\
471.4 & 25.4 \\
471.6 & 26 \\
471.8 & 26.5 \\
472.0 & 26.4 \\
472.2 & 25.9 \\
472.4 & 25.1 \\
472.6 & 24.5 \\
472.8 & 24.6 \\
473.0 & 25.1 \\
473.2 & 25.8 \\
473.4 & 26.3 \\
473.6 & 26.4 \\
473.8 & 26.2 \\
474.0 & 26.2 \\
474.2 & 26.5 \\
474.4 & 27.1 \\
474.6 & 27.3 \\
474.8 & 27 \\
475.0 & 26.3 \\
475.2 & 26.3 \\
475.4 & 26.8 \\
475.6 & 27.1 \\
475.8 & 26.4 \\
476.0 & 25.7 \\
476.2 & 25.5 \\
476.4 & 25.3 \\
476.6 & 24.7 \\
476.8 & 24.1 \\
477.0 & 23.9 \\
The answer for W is 0.135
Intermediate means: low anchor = 24.6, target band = 24.6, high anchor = 25.6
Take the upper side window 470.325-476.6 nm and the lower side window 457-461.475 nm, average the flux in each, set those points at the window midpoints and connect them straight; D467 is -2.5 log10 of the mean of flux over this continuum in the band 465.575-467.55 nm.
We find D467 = 0.07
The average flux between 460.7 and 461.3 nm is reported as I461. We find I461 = 24.1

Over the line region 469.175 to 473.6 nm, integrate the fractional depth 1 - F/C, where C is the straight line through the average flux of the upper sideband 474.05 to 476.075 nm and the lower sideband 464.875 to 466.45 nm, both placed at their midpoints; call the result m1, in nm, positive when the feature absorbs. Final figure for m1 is 0.14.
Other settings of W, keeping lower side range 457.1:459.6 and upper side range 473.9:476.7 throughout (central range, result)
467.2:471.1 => 0.23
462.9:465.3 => 0.04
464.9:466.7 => 0.07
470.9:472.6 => 0.02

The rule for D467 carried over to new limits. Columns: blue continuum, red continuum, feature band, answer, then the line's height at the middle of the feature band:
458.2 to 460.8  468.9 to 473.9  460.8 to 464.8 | -0.028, 24.6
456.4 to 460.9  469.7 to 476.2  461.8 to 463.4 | -0.058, 24.9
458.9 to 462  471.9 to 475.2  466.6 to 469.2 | 0.076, 25.5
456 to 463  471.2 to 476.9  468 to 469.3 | 0.077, 25.6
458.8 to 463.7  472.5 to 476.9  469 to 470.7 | 0.059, 25.7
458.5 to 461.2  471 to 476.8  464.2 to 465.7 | 0.005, 24.9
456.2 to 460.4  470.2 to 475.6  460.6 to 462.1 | -0.009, 24.8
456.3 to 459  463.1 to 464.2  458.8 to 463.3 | -0.017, 24.8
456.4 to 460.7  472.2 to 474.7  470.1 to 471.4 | 0.054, 25.7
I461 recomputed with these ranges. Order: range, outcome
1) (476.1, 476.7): 25.2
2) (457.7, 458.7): 24.5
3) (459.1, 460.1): 24.3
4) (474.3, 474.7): 27.2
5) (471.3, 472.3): 26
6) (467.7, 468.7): 23.6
